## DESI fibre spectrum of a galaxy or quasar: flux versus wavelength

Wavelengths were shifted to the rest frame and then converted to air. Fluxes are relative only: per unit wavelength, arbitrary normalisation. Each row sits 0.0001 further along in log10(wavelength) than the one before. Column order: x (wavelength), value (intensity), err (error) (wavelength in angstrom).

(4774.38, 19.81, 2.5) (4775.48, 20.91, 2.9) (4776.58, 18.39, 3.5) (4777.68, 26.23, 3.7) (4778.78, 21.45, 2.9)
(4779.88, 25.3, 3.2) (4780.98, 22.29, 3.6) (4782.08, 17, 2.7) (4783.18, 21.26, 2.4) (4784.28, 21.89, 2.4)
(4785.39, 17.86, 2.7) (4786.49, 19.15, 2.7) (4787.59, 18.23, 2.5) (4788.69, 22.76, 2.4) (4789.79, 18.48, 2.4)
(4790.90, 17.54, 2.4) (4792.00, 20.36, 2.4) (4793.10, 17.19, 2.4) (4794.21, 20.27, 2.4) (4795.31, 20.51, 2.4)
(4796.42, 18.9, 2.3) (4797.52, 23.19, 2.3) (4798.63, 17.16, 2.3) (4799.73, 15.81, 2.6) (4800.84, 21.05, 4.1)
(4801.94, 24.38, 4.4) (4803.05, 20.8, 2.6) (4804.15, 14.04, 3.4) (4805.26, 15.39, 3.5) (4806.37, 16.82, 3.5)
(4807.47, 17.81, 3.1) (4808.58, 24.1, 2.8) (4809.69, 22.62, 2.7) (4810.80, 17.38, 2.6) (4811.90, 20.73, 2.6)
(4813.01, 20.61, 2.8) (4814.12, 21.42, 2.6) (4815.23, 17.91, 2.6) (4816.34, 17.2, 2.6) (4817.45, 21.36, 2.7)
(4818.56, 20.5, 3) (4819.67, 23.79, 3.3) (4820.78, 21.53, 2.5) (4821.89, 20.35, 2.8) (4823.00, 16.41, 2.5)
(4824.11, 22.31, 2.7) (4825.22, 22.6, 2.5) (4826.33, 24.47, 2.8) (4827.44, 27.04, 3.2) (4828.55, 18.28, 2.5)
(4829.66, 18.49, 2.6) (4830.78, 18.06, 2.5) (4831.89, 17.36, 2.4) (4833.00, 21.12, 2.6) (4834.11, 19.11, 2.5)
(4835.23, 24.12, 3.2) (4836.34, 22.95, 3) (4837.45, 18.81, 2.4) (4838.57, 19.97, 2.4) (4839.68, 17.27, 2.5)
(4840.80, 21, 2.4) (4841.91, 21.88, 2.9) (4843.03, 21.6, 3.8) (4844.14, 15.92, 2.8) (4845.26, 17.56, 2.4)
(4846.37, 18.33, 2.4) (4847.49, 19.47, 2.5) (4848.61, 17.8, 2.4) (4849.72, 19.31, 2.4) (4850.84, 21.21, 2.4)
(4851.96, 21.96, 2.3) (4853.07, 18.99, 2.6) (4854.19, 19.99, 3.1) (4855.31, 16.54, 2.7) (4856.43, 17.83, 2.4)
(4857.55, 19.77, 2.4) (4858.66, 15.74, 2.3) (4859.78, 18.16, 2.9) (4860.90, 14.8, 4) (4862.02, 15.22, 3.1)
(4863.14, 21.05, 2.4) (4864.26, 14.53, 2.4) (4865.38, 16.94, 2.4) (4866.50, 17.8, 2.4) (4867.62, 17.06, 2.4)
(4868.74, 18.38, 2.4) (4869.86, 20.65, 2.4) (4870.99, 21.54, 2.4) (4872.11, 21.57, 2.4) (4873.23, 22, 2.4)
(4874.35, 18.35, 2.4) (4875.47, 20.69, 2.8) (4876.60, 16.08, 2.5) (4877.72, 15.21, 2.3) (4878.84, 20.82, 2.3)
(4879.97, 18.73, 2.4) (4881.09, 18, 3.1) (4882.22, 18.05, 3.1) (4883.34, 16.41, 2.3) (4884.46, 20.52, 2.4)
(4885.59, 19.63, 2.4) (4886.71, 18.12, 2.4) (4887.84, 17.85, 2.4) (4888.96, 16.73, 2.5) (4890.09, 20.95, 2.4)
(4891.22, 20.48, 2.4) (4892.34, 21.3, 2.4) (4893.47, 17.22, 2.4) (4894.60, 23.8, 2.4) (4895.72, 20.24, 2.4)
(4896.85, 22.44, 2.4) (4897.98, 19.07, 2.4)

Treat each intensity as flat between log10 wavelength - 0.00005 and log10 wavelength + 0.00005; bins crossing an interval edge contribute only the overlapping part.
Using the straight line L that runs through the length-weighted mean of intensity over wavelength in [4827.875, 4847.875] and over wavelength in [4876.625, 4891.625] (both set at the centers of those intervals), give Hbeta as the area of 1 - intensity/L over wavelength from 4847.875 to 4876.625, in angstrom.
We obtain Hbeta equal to 0.48 angstrom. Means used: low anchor 19.6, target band 18.7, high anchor 18.5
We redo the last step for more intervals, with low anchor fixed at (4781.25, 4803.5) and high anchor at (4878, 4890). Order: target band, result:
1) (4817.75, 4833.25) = -1.3 angstrom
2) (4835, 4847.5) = -0.5 angstrom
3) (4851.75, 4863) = 0.6 angstrom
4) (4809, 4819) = -0.3 angstrom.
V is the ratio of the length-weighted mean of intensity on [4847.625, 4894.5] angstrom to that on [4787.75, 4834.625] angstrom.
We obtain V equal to 0.94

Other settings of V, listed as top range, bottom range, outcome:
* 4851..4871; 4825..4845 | 0.89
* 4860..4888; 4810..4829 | 0.88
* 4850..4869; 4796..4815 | 0.92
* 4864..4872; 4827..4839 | 0.90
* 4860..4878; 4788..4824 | 0.93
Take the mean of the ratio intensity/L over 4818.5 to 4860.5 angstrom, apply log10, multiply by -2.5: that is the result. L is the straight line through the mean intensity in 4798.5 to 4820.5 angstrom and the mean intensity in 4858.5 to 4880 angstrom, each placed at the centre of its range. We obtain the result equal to -0.05 mag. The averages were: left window 19.6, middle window 19.9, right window 18.3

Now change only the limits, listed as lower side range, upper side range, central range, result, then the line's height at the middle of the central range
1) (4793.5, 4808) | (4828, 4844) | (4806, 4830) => -0.07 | 19.4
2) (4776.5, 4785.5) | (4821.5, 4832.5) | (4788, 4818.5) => 0.09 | 21.1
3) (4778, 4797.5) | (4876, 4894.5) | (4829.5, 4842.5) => -0.03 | 19.4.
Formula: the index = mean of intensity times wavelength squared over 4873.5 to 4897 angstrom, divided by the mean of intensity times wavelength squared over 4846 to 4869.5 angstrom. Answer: 1.06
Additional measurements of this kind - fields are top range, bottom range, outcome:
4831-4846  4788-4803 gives 1.02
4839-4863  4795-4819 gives 0.97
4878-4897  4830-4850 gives 1.01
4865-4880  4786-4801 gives 1.02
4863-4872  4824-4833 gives 0.90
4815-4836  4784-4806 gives 1.09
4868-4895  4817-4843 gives 0.94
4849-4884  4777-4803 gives 0.94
